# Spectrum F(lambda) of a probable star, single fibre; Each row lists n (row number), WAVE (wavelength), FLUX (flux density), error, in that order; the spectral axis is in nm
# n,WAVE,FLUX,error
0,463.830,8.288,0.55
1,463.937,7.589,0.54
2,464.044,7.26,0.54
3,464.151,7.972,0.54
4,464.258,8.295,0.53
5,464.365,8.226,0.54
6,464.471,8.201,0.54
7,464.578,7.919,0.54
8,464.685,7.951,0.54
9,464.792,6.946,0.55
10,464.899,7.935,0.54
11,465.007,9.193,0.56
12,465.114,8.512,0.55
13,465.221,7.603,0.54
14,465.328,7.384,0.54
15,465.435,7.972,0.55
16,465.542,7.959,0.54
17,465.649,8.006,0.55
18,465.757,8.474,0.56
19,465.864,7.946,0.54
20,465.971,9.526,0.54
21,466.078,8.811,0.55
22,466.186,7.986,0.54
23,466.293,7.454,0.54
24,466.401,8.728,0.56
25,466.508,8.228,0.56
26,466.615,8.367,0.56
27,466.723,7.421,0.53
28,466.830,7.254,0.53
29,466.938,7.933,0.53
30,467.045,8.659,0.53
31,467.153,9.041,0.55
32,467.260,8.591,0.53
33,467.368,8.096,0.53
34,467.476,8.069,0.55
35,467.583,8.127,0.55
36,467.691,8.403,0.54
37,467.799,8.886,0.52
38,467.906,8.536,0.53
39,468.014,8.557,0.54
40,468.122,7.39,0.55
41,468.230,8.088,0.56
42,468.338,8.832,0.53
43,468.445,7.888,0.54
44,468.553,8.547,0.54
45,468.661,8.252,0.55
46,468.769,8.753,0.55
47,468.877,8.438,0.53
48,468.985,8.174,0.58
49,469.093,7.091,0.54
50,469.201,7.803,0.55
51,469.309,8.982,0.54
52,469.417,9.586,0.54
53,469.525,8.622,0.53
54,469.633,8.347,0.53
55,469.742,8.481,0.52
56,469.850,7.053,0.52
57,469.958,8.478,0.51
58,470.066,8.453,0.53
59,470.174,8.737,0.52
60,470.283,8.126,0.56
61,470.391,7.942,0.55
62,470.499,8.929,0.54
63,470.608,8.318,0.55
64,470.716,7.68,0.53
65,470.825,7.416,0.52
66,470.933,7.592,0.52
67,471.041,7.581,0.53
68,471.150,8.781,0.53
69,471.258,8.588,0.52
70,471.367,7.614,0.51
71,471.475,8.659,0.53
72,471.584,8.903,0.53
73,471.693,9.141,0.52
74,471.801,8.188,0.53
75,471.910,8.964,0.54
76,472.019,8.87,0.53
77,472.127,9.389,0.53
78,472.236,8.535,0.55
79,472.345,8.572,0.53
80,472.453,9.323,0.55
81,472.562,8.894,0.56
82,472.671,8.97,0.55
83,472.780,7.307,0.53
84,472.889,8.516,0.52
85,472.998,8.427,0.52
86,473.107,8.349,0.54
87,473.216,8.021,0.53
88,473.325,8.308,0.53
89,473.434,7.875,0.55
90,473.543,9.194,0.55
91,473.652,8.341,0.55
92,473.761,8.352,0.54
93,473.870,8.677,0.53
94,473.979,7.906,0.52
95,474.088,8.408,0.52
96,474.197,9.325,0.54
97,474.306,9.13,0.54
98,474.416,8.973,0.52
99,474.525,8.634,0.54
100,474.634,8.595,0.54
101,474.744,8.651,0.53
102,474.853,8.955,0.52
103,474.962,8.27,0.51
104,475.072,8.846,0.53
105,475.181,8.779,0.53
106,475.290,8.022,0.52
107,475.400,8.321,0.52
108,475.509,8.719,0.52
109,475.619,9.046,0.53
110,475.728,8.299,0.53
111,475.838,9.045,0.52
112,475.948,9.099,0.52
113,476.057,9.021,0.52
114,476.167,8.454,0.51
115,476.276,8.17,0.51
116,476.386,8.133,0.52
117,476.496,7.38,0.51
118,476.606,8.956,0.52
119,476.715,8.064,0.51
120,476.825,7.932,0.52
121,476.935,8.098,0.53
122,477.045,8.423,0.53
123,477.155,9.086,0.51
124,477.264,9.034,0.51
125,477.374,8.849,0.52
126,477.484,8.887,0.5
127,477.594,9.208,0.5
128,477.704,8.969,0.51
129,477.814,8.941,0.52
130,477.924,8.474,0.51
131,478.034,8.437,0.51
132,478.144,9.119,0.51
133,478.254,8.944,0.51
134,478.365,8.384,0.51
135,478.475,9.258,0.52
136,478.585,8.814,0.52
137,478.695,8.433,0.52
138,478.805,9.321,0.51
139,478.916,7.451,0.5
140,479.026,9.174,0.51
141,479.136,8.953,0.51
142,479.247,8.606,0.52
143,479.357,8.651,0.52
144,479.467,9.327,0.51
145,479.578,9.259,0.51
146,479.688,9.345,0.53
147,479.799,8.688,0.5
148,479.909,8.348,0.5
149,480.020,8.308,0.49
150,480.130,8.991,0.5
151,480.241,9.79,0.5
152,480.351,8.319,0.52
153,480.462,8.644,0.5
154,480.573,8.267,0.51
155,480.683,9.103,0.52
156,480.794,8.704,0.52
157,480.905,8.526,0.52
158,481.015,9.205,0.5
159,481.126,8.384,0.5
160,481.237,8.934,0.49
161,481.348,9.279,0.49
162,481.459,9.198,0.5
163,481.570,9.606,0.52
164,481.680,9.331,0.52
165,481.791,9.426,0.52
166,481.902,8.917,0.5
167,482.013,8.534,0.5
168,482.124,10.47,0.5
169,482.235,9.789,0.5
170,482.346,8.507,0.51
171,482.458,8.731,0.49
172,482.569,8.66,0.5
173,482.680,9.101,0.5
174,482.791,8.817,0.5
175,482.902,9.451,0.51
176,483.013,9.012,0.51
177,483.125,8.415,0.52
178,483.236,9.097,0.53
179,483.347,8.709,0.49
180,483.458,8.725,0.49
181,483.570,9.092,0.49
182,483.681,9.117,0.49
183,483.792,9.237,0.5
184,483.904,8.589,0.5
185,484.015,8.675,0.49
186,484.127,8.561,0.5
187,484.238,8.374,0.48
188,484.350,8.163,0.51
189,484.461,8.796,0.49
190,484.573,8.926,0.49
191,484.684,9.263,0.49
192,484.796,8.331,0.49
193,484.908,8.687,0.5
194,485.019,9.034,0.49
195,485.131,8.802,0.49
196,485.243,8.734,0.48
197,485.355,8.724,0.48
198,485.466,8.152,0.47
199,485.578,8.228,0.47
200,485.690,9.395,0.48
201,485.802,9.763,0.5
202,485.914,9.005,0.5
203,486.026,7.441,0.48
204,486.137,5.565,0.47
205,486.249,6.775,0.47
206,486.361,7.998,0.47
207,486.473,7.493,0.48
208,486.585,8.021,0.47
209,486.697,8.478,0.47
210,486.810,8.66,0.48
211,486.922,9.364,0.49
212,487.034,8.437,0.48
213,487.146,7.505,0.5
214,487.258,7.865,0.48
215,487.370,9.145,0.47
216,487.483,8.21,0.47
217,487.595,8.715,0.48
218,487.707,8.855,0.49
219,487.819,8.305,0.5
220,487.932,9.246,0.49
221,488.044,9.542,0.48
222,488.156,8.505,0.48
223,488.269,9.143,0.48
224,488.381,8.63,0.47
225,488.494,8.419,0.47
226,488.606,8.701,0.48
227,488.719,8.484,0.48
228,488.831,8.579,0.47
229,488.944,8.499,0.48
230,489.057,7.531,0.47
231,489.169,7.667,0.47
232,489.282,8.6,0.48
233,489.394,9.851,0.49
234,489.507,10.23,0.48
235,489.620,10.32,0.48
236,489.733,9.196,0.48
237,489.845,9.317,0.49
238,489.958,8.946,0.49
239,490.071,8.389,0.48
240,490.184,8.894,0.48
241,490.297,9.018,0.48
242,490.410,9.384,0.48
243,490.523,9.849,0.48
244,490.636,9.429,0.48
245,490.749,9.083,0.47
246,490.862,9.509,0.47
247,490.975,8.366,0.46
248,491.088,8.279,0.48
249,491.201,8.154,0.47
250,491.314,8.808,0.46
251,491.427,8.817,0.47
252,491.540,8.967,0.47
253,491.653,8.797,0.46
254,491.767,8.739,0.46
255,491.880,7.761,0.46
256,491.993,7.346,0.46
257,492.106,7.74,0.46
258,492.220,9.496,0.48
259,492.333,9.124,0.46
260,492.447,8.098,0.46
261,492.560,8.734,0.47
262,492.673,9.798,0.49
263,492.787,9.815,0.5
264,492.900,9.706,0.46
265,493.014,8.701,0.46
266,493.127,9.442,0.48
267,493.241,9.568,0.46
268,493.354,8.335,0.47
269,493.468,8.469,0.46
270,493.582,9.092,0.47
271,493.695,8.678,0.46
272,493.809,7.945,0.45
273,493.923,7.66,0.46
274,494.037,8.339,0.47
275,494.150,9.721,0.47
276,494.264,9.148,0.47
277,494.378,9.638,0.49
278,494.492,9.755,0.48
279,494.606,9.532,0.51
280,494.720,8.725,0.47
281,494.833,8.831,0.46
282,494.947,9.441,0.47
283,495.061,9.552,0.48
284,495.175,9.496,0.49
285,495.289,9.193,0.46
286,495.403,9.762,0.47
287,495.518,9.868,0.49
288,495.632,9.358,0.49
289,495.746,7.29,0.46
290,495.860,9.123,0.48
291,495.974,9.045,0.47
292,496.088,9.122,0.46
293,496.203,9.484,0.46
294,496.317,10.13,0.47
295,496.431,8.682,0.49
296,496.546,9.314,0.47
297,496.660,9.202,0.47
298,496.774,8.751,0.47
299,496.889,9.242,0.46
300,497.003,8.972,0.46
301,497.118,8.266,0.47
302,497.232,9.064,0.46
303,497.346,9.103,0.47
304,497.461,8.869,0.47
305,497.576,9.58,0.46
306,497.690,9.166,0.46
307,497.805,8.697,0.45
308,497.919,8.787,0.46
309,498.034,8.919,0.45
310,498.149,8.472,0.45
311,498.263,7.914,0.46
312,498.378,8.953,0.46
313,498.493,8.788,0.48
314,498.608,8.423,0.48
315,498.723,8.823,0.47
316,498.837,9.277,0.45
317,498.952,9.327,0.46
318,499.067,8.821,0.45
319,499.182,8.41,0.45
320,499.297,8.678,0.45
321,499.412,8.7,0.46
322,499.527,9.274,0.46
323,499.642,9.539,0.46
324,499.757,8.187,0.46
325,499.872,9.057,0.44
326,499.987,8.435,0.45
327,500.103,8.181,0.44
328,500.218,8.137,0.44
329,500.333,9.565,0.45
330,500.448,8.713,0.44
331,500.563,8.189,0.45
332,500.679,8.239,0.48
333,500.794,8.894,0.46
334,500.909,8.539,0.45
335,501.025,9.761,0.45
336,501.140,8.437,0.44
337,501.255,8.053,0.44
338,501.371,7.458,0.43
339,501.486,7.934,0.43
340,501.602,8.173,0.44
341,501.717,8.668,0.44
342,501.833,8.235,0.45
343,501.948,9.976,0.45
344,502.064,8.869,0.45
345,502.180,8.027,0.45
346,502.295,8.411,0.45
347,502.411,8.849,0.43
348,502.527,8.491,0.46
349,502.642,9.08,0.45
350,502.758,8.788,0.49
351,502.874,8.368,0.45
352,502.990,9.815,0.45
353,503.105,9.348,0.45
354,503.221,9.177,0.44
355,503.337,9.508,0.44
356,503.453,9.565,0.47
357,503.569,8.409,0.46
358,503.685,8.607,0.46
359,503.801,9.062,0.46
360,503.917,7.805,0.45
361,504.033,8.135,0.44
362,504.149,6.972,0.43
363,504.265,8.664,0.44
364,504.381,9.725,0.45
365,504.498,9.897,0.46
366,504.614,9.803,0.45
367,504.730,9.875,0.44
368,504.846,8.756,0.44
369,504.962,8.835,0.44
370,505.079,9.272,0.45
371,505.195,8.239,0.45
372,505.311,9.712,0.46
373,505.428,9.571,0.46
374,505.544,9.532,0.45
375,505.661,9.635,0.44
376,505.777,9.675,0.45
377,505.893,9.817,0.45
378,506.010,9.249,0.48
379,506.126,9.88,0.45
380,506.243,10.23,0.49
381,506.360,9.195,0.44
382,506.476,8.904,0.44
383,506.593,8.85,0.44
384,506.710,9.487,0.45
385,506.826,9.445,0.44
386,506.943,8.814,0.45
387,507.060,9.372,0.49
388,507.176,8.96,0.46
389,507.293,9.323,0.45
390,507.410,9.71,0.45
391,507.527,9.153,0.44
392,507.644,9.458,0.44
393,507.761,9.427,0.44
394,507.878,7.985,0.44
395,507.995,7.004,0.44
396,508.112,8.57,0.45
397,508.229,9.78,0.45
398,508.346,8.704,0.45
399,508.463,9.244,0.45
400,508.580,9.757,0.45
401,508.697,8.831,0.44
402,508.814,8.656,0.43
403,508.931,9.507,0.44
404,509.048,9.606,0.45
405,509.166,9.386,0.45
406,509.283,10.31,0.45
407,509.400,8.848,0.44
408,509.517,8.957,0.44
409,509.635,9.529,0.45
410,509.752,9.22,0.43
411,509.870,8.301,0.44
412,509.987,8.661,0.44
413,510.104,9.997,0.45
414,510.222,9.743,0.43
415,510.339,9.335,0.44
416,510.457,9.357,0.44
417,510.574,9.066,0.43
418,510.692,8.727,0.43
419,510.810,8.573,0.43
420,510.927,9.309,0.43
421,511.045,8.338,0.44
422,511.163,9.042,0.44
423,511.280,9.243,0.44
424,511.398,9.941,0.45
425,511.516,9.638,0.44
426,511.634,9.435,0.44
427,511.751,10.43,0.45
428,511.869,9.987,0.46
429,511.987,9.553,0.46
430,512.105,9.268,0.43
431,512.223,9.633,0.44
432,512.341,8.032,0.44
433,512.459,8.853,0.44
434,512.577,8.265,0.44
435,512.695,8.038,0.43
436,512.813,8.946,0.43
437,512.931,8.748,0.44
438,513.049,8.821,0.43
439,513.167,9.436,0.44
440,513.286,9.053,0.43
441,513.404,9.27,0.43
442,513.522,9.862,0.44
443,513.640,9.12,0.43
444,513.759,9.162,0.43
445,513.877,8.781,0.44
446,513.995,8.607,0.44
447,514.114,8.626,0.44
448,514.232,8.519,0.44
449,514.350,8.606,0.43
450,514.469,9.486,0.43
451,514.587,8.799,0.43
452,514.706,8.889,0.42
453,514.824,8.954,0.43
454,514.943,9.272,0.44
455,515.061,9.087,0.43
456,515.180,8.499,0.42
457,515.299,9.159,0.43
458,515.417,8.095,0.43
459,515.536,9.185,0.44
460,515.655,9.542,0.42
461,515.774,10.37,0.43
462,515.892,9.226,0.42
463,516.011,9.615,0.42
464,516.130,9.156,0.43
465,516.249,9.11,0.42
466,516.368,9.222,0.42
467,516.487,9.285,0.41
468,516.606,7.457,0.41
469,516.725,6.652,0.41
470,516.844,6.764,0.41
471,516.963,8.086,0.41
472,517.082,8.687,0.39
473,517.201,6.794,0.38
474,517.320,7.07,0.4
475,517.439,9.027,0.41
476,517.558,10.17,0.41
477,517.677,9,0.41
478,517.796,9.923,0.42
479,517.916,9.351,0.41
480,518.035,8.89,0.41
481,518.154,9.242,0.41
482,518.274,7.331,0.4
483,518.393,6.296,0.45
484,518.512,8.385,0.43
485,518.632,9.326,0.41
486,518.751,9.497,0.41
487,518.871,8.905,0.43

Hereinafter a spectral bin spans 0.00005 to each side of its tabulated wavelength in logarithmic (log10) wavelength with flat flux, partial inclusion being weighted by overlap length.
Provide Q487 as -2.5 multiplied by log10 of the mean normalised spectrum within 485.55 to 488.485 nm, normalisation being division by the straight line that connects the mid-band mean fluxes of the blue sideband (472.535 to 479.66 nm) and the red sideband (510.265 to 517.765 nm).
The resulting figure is 0.04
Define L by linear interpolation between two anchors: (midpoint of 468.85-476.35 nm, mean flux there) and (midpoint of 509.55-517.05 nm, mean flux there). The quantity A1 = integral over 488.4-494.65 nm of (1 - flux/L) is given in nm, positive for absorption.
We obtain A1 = -0.113 nm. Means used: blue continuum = 8.48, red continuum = 9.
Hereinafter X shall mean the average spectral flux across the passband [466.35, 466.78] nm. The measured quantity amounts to 8.19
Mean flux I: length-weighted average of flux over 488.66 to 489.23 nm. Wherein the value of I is 8.15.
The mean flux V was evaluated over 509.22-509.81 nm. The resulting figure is 9.38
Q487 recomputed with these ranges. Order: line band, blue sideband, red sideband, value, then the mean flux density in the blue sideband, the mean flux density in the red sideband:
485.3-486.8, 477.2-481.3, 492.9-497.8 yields 0.105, 8.81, 9.07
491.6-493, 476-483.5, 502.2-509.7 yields 0.025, 8.82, 9.11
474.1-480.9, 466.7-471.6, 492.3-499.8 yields -0.028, 8.25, 9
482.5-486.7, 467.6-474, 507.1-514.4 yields 0.008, 8.38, 9.1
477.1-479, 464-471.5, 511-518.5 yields -0.059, 8.2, 8.87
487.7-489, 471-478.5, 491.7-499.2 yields 0.012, 8.6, 8.95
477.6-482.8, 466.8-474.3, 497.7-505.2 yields -0.050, 8.39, 8.76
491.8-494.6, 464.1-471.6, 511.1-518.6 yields -0.035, 8.22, 8.87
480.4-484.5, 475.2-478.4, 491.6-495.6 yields -0.024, 8.61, 8.97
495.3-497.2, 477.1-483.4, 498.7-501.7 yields -0.049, 8.92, 8.65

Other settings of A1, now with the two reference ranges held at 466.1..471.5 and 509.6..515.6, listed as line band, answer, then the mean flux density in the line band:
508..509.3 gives -0.027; 9.18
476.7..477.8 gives -0.039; 8.69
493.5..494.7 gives -0.030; 8.93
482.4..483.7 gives -0.061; 8.9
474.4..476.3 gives -0.070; 8.67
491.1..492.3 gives 0.028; 8.47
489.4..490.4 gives -0.080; 9.31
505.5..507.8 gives -0.116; 9.4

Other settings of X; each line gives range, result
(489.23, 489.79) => 9.66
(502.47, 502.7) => 8.81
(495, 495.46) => 9.5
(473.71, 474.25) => 8.54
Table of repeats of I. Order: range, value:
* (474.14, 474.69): 8.92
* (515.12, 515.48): 8.58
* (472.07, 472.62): 8.95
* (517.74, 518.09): 9.38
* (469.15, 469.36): 8.39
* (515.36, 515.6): 8.64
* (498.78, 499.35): 8.91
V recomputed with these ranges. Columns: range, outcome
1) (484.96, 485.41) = 8.82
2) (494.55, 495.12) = 9.23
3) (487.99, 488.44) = 8.94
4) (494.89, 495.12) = 9.49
